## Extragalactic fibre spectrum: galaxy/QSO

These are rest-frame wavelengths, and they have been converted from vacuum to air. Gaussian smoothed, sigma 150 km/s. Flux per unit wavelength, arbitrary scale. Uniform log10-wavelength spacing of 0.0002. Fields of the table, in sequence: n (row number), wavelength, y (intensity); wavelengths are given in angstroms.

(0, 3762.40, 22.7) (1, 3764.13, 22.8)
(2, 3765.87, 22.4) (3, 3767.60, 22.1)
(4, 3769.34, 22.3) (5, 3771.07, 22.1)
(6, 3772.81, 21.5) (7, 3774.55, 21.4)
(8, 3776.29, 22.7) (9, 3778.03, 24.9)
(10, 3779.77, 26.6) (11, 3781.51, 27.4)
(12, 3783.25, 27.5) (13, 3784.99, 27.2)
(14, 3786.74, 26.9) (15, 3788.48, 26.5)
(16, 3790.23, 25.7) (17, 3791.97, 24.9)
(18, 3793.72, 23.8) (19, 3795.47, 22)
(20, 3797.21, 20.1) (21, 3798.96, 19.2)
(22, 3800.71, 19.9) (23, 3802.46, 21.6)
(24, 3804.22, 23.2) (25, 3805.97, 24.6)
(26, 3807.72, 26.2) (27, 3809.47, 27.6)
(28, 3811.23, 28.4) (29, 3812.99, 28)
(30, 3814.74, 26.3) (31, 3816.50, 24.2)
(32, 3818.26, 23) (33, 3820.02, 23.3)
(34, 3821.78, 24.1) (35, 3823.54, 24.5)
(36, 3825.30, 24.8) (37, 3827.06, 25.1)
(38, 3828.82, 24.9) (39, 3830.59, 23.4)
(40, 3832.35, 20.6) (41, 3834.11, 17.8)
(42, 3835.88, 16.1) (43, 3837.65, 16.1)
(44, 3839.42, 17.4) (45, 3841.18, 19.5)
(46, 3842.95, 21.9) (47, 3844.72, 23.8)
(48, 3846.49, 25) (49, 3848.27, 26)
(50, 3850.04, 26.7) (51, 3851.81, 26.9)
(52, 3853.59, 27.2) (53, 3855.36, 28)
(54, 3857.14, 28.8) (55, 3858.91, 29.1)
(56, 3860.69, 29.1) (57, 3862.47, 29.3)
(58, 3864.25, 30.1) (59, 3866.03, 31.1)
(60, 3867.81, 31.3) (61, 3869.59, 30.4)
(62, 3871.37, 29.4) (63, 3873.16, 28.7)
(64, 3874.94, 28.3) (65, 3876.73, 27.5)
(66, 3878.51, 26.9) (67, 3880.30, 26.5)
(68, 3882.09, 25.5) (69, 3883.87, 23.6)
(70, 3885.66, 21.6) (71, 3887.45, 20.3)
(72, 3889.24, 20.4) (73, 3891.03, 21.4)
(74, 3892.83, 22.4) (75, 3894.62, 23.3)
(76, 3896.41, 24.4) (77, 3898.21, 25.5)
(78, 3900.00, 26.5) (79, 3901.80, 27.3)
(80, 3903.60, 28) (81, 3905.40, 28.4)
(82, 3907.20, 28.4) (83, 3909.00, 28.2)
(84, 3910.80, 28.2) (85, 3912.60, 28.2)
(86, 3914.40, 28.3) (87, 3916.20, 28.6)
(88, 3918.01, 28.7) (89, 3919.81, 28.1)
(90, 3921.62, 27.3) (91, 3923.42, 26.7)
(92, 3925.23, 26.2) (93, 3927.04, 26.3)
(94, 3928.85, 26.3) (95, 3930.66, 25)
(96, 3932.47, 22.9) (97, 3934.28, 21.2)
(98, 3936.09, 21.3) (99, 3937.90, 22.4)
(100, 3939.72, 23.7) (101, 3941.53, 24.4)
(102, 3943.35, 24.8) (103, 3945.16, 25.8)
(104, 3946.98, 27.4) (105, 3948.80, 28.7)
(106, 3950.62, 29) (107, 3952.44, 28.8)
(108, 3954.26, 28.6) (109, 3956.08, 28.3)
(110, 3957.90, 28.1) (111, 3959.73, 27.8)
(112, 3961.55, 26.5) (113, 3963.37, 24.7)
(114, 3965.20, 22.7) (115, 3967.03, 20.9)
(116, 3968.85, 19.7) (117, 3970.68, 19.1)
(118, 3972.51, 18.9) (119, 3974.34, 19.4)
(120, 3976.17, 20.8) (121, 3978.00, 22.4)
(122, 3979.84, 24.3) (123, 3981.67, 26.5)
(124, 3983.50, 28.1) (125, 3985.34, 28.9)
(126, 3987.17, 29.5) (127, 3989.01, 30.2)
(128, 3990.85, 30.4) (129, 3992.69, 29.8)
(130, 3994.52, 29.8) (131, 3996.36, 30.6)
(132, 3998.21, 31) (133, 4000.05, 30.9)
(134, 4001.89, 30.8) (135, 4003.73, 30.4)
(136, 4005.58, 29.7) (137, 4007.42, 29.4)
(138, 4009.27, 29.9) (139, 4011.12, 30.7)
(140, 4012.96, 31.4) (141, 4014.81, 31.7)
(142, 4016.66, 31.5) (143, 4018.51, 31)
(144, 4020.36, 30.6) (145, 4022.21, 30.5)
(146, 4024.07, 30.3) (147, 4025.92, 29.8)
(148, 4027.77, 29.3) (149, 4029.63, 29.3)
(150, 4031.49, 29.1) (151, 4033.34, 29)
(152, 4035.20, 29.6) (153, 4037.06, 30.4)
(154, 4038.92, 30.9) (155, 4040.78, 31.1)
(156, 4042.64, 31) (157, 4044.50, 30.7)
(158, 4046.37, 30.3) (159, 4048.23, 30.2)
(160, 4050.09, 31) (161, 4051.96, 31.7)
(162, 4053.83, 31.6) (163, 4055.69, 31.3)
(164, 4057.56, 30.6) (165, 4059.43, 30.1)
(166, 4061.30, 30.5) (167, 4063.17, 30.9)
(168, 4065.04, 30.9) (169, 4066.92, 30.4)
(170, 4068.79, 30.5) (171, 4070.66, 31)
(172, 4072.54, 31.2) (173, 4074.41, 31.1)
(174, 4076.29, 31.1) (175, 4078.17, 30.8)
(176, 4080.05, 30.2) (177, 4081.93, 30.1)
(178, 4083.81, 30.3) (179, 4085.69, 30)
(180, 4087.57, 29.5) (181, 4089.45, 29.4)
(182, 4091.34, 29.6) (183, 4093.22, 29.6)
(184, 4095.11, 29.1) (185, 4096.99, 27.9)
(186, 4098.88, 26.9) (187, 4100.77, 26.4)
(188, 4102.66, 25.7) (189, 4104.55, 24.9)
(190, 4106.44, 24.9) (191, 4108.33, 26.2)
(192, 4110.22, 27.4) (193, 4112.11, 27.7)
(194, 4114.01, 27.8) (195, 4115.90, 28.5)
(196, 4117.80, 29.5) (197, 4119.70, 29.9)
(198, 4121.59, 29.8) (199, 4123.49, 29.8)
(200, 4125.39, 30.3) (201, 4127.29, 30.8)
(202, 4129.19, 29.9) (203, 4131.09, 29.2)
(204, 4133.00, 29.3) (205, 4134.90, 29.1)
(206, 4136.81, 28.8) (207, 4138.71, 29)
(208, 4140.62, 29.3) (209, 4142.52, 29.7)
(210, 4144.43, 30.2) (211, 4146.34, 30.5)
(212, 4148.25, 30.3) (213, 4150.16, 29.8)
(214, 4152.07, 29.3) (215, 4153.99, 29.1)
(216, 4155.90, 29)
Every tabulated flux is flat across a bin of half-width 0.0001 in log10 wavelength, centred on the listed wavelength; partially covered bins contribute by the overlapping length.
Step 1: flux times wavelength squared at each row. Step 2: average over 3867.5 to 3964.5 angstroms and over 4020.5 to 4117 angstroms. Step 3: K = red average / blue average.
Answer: 1.22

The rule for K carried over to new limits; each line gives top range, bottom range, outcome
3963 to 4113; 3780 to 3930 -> 1.24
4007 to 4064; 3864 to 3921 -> 1.23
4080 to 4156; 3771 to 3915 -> 1.32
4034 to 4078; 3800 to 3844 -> 1.51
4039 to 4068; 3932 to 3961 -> 1.26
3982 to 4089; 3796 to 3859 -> 1.43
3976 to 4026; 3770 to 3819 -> 1.34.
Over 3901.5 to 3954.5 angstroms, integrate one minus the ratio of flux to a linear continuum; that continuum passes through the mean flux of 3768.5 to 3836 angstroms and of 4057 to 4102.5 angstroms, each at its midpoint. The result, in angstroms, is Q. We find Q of 0.1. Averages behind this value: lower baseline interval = 23.9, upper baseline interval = 29.8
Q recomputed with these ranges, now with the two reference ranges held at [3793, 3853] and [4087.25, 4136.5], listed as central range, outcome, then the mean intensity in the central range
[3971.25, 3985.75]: 1.46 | 23.4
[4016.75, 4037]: -2.32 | 29.9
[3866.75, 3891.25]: -1.88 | 26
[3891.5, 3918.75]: -2.45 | 26.9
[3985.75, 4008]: -3.28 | 30.2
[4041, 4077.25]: -4.49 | 30.9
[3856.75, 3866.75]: -2.41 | 29.6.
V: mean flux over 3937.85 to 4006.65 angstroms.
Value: 26.5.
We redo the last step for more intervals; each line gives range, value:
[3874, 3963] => 26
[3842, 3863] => 26.7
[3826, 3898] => 24.9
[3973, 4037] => 29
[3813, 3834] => 24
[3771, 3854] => 23.7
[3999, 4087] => 30.5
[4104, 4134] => 28.6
